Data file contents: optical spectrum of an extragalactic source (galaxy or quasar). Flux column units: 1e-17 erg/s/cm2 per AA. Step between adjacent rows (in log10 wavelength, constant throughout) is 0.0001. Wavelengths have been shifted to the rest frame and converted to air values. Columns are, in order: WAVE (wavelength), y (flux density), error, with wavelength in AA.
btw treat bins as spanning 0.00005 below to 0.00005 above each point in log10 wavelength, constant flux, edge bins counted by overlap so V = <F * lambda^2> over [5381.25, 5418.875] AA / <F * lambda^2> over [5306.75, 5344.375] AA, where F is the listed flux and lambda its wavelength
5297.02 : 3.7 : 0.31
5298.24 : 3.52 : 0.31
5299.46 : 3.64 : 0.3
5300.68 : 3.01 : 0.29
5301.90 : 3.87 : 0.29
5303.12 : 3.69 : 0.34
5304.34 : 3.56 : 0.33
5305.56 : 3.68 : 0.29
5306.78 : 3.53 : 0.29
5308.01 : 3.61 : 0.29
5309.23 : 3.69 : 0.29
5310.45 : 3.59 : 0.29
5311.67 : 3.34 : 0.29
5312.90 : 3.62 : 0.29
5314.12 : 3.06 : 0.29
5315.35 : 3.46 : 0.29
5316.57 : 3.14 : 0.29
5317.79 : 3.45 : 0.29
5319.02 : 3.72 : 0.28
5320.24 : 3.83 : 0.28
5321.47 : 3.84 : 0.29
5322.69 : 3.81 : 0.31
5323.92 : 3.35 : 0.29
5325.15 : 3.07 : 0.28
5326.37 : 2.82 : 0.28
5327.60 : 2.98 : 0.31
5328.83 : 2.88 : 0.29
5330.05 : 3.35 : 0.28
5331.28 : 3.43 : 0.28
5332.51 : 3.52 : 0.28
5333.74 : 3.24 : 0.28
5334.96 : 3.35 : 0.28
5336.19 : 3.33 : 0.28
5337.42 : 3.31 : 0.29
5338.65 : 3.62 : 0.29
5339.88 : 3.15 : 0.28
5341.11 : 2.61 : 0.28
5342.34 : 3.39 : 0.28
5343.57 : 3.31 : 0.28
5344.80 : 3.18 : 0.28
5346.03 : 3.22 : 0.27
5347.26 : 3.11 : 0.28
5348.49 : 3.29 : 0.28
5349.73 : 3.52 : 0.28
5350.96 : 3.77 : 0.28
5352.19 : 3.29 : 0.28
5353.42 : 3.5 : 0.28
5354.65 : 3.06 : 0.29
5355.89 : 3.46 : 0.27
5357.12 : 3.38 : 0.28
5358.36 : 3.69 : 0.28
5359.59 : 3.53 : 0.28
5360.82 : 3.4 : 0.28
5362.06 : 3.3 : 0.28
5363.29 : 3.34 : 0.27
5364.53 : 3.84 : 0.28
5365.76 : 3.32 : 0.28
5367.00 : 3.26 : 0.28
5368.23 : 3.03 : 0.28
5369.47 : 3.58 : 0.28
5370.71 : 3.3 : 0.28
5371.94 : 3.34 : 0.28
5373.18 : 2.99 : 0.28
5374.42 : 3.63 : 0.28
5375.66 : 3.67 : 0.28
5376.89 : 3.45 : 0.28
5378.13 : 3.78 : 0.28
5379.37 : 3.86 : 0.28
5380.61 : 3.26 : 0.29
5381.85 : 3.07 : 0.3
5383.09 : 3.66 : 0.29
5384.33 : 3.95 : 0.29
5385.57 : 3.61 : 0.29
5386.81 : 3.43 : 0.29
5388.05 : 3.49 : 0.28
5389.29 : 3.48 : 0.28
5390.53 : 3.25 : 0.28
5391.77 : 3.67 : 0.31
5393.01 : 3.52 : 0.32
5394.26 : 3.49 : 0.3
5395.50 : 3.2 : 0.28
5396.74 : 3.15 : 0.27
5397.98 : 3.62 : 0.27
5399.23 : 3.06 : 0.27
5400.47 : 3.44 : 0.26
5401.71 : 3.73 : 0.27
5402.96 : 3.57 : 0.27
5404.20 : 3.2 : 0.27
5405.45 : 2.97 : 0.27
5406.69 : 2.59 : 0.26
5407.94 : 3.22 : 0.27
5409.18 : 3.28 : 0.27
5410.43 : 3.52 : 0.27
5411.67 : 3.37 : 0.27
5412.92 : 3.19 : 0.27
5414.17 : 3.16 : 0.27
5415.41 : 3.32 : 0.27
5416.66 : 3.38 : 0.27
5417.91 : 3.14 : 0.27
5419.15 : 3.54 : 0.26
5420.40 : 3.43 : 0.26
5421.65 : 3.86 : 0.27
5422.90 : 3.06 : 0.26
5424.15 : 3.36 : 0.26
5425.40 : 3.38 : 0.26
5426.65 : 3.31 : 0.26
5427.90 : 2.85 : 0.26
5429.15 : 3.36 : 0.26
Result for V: 1.03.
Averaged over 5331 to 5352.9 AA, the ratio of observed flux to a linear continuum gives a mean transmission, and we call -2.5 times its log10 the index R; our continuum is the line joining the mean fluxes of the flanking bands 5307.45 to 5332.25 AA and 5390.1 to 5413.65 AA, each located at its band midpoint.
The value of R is 0.02 mag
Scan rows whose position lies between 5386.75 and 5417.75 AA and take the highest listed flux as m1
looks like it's 3.73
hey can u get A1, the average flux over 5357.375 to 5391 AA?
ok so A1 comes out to 3.46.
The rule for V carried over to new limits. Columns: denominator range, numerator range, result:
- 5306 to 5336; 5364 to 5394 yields 1.04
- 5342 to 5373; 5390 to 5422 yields 1.01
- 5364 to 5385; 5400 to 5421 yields 0.96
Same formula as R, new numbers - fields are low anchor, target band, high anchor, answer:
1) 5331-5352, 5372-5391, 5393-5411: -0.06 mag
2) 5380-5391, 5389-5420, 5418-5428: 0.03 mag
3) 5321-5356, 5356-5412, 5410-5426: -0.03 mag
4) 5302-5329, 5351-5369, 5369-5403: 0.02 mag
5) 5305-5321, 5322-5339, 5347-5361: 0.06 mag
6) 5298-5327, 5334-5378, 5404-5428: 0.01 mag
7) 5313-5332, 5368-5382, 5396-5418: -0.04 mag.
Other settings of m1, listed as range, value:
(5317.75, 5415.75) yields 3.95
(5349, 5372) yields 3.84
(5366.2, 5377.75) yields 3.67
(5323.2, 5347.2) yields 3.62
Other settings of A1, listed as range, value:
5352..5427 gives 3.39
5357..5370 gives 3.42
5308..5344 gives 3.36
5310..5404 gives 3.4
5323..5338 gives 3.23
